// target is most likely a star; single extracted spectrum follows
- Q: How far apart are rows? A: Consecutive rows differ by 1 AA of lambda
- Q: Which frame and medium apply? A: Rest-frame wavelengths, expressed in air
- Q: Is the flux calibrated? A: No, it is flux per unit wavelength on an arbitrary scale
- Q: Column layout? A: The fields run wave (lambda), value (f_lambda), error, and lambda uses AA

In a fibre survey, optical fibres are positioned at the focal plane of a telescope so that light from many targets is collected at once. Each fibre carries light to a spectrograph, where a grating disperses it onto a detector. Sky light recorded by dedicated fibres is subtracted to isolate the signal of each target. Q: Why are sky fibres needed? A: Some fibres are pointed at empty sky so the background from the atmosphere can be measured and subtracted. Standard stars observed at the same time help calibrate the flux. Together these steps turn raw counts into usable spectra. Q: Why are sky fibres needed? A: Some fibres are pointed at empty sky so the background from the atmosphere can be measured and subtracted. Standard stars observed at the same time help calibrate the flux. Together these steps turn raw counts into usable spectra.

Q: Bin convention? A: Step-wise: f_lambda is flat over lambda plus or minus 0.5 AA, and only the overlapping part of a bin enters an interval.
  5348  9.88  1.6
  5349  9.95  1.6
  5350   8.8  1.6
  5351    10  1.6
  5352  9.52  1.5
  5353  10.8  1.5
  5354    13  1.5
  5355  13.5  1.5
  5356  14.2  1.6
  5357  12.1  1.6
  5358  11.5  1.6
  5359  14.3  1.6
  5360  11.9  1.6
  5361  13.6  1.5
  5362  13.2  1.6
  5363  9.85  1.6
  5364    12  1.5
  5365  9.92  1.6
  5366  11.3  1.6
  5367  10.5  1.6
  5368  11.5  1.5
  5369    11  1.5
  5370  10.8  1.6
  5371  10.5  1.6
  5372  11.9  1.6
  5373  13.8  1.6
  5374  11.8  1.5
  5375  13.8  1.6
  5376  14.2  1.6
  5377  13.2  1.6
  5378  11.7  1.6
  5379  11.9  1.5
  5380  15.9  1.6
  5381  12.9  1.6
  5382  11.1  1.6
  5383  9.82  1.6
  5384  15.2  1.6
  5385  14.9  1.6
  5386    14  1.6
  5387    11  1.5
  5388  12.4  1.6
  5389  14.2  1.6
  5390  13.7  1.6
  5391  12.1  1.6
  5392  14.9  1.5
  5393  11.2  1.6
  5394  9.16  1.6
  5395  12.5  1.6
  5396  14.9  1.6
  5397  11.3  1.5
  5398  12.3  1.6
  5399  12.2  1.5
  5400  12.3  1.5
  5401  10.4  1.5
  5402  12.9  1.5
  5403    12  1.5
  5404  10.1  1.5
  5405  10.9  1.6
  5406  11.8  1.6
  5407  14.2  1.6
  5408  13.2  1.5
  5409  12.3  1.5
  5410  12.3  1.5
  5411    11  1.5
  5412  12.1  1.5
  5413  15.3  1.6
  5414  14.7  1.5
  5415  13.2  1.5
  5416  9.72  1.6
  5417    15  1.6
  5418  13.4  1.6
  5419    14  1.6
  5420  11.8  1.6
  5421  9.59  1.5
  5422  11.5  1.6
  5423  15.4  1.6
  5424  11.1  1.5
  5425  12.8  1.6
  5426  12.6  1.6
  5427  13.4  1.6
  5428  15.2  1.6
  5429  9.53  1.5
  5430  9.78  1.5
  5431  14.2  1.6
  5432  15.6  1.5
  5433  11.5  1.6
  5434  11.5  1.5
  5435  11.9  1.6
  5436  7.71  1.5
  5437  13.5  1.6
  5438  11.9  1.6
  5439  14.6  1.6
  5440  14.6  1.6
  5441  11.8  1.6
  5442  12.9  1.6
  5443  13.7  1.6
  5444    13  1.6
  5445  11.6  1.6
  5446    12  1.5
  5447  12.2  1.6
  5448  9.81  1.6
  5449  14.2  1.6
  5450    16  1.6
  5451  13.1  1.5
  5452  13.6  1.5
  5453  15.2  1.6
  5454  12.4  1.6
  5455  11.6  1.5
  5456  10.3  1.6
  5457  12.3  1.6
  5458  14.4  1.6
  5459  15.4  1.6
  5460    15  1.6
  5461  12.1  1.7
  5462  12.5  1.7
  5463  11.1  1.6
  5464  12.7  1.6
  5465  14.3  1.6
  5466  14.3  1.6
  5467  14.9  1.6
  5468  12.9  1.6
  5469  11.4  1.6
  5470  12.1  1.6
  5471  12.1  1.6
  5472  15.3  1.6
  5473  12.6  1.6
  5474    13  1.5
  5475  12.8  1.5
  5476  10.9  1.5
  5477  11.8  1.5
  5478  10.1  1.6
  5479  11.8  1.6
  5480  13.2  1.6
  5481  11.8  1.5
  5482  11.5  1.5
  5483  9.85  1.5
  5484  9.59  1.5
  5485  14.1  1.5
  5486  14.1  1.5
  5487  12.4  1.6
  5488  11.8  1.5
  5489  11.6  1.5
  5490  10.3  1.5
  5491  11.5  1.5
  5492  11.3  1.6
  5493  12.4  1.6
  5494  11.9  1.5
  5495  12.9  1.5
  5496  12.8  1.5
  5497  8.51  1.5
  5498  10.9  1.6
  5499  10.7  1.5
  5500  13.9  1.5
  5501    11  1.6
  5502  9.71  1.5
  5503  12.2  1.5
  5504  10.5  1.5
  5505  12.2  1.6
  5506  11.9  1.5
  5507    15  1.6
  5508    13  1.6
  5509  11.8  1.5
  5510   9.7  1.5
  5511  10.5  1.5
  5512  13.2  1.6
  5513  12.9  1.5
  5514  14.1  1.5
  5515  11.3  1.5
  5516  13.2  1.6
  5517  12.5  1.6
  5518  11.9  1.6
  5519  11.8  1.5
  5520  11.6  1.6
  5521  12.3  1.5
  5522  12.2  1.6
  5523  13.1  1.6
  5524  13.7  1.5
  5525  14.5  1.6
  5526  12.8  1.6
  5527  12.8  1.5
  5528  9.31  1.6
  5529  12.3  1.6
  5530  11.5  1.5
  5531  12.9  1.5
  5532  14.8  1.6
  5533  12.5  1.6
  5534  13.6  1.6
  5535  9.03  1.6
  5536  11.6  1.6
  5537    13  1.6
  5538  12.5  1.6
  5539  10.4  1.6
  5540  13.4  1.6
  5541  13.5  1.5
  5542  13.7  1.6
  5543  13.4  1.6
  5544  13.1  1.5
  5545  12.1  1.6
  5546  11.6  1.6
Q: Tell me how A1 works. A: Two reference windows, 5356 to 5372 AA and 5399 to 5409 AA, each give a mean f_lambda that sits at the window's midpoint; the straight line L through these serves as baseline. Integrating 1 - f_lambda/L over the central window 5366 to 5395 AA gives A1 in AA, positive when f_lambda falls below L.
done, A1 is -1.5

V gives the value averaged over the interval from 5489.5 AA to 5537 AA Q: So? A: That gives 12.1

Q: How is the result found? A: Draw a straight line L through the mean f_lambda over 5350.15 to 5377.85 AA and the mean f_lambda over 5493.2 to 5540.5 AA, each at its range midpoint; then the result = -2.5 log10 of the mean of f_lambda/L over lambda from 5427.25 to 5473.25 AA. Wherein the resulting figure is -0.069 mag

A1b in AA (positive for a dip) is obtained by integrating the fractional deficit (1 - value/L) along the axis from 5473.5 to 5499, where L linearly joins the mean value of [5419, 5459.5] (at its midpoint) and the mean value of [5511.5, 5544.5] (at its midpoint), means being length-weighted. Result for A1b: 1.8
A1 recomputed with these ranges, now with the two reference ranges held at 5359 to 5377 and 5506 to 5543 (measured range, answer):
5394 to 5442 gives -1.2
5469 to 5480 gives 0.0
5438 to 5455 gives -1.2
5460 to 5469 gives -0.6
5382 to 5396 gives -0.8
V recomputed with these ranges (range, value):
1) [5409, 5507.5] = 12.4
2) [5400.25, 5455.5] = 12.6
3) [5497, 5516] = 11.9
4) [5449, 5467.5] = 13.4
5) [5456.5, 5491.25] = 12.5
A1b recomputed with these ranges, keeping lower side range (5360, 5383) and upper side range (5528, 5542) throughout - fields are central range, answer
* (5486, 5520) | 1.1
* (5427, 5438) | 0.1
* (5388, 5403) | -0.4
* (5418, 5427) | -0.2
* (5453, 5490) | -0.9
